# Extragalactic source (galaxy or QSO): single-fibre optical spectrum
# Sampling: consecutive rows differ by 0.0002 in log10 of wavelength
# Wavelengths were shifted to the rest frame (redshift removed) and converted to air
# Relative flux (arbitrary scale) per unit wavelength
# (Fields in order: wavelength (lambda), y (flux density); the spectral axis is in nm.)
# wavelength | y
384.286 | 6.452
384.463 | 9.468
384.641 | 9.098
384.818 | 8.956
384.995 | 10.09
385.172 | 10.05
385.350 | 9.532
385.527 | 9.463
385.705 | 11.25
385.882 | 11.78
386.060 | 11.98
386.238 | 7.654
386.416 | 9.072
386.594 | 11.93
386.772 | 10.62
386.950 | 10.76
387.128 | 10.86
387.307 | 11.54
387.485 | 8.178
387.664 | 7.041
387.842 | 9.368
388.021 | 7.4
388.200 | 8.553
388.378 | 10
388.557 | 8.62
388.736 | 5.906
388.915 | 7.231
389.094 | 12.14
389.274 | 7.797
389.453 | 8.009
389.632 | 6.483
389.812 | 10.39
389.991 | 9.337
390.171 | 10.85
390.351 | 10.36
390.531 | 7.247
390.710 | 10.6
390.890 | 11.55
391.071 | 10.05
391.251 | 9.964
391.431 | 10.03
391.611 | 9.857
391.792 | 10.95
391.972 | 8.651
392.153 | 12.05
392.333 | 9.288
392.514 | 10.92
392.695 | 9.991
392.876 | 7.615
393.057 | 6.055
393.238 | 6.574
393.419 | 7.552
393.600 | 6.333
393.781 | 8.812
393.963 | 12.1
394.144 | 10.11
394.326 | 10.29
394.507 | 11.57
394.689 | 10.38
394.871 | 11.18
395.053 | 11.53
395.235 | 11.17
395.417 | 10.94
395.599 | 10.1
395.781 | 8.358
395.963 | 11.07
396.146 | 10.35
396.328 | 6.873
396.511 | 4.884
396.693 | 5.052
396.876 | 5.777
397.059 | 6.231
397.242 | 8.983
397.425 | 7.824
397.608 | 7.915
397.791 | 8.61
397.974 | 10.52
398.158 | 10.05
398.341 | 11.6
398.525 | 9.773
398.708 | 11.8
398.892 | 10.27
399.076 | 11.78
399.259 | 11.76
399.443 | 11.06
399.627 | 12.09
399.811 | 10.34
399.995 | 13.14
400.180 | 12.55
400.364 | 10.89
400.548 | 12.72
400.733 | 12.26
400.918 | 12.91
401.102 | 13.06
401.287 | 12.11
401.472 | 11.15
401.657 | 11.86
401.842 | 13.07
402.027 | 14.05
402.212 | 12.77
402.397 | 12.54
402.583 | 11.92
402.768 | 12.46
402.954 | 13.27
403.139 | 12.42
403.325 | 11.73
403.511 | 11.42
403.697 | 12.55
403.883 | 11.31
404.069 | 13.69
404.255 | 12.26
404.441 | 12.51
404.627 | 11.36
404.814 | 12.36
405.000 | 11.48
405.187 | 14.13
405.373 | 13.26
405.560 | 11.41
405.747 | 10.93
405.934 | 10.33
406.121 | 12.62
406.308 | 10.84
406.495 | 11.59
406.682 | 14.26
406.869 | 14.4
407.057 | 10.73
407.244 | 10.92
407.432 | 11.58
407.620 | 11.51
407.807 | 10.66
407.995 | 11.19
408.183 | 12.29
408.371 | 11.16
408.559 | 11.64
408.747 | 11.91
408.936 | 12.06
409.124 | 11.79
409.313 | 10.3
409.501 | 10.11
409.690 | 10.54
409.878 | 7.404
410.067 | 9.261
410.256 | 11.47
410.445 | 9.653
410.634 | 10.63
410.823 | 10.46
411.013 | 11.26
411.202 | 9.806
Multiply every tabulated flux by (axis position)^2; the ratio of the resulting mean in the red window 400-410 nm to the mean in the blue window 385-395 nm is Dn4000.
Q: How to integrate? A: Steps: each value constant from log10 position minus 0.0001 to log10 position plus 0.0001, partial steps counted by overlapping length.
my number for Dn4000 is 1.35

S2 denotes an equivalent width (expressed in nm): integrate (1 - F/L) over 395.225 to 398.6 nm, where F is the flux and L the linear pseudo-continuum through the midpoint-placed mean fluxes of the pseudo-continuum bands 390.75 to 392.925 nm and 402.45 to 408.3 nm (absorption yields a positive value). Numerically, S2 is 0.675 nm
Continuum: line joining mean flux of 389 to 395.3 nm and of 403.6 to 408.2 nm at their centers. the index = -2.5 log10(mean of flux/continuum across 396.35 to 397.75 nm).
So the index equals 0.48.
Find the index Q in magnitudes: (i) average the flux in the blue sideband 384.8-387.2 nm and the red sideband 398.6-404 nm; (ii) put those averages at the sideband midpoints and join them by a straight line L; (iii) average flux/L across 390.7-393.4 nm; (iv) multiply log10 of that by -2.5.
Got 0.159 mag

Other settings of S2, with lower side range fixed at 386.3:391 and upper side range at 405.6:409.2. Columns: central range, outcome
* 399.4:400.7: -0.13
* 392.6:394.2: 0.26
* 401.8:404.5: -0.33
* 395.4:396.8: 0.27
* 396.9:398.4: 0.24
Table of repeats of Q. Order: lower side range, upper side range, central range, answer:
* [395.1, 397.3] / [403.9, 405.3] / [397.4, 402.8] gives -0.12 mag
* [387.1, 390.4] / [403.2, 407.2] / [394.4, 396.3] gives -0.04 mag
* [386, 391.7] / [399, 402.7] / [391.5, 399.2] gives 0.17 mag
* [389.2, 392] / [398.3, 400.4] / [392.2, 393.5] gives 0.19 mag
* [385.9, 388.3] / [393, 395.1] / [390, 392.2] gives -0.07 mag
